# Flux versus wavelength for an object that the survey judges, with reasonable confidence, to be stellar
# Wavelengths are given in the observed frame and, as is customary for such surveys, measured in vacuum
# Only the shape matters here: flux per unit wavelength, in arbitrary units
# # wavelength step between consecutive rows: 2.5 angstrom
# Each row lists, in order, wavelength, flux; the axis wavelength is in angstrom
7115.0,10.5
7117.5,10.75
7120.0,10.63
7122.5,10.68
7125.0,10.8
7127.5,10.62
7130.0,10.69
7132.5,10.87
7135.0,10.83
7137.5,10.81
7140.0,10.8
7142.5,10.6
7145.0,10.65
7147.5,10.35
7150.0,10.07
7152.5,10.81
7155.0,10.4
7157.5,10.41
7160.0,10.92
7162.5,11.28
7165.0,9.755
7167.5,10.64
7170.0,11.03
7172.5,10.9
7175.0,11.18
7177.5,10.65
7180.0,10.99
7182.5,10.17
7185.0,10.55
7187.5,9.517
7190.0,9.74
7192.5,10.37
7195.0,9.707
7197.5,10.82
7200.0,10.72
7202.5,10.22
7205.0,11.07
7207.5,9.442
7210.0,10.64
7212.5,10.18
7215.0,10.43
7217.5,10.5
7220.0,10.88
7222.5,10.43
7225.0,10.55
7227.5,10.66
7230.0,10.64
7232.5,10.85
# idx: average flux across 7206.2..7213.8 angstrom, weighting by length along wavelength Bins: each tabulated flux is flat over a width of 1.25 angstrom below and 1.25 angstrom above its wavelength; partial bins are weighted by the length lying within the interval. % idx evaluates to 10.1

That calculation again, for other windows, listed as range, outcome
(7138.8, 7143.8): 10.7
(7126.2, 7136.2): 10.8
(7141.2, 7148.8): 10.5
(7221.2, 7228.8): 10.5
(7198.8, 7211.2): 10.4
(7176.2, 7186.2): 10.6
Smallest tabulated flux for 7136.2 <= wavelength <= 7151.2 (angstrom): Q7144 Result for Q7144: 10.07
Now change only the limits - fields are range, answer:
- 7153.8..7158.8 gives 10.4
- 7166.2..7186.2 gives 10.17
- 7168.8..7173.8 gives 10.9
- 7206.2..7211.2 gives 9.442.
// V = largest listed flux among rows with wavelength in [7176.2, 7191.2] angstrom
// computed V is 10.99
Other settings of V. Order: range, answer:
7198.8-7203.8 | 10.72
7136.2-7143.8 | 10.81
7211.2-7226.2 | 10.88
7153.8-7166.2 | 11.28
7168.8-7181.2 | 11.18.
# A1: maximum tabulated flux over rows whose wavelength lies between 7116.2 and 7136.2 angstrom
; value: 10.87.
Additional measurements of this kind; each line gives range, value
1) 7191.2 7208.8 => 11.07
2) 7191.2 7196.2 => 10.37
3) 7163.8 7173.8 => 11.03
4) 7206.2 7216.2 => 10.64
